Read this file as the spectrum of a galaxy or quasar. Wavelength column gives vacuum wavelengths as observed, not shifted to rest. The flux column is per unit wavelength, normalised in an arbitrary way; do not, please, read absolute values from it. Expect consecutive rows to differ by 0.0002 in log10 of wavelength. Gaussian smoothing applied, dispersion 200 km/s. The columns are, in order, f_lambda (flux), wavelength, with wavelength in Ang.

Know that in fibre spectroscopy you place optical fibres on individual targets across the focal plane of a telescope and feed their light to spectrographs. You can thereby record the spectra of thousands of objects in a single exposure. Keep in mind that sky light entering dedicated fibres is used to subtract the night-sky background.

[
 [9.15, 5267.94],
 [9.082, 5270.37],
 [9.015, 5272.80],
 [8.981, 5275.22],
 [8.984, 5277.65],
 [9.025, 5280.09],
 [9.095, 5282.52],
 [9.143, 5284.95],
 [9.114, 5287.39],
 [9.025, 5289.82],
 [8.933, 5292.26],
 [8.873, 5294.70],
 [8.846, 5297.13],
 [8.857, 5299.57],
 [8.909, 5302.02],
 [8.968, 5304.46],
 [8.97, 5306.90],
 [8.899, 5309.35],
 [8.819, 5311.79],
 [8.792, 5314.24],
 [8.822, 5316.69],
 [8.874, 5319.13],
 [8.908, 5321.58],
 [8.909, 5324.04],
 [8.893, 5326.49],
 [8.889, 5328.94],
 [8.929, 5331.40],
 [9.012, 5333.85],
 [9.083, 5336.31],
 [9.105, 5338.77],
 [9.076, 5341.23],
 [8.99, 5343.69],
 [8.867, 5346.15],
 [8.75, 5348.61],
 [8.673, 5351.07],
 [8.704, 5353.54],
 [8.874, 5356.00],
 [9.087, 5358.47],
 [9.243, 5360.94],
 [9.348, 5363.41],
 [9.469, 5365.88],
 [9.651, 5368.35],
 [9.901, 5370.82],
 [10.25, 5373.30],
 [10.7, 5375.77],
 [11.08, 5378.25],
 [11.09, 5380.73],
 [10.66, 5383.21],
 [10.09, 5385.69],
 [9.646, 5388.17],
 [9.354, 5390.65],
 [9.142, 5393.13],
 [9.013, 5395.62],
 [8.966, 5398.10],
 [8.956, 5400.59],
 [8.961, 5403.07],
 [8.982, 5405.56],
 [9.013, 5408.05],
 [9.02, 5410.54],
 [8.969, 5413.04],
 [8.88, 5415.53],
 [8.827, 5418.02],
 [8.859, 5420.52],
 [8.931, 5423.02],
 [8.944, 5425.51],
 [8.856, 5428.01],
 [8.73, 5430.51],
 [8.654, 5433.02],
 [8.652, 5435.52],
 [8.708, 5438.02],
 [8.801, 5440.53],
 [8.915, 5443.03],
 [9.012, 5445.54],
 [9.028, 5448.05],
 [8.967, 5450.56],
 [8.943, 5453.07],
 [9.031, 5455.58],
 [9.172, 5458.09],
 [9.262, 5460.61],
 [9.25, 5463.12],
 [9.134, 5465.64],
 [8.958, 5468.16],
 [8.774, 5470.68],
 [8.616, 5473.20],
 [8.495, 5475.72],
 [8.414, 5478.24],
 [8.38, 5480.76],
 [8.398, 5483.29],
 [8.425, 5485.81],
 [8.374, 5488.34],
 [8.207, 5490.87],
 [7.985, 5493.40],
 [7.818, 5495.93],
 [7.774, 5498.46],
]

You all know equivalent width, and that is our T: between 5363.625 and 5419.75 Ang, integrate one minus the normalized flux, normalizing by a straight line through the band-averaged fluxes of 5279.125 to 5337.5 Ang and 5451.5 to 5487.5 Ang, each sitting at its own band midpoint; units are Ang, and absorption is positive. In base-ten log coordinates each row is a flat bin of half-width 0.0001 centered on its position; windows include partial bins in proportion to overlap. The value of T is -4.4 Ang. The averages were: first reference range 8.94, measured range 9.56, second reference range 8.8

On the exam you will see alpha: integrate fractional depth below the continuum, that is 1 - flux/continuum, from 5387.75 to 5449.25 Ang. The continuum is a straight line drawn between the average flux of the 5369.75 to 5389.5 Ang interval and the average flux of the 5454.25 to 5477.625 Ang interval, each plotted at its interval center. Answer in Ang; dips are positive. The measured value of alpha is 5.12 Ang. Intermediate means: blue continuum 10.4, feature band 8.94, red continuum 8.95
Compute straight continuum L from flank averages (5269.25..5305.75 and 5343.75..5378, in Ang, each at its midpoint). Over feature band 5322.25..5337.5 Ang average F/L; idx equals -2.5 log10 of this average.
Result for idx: 0.03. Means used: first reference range 8.99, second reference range 9.39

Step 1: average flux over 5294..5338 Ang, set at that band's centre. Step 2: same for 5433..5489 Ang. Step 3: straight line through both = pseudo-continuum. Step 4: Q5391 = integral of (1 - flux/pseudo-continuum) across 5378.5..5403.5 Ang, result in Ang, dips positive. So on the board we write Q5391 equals -2.29 Ang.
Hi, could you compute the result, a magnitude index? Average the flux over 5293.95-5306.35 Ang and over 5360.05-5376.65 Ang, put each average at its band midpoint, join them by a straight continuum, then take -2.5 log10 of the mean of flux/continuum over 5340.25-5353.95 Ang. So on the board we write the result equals 0.08 mag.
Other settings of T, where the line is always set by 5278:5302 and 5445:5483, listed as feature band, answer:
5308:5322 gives 0.2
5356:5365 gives -0.2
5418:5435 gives 0.2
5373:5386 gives -2.6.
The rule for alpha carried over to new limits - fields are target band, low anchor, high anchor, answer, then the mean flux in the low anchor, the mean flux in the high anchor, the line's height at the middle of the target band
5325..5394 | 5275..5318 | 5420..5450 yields -4.3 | 8.95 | 8.84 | 8.9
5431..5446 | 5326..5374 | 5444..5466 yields 0.5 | 9.13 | 9.08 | 9.09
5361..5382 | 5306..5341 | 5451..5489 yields -3.0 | 8.92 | 8.79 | 8.88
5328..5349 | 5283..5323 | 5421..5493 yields -0.2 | 8.92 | 8.78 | 8.89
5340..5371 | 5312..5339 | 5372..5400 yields 1.1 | 8.92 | 9.97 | 9.44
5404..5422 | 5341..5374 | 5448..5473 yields 0.3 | 9.19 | 9.03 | 9.11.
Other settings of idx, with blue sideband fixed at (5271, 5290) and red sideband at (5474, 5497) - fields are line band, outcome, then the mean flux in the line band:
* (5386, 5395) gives -0.09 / 9.43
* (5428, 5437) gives -0.03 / 8.7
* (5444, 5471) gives -0.08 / 9.05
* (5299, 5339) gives 0.00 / 8.91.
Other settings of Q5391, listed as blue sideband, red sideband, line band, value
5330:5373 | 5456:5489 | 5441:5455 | -0.2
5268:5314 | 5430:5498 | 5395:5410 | -0.3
